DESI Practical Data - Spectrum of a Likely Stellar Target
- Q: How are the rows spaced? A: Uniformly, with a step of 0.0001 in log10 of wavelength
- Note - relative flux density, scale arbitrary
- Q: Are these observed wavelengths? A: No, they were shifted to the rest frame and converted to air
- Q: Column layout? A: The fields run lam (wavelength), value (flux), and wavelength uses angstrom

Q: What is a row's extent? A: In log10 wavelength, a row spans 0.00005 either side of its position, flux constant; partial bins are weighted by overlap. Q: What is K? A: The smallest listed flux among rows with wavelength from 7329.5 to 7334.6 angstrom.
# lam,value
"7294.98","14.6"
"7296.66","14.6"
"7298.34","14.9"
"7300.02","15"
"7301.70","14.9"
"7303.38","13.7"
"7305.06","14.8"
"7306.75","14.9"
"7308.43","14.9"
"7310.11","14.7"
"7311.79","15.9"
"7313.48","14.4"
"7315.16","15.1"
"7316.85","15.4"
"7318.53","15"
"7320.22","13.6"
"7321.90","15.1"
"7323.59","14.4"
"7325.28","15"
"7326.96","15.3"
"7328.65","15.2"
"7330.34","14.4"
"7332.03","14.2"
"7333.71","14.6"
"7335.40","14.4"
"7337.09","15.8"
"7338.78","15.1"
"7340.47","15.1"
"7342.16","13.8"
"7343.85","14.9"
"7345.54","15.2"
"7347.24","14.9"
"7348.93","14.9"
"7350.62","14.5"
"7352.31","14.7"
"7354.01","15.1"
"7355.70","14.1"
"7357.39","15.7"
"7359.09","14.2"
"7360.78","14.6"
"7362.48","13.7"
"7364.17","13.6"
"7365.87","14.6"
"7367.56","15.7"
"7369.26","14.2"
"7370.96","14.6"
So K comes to 14.2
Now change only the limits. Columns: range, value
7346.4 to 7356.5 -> 14.1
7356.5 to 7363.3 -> 13.7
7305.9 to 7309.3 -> 14.9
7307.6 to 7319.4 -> 14.4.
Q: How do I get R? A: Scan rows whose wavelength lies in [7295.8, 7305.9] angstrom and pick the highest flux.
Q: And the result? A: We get 15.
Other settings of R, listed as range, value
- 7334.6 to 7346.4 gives 15.8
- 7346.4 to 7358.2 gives 15.7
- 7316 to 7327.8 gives 15.4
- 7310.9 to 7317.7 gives 15.9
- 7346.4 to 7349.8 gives 14.9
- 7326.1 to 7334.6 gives 15.3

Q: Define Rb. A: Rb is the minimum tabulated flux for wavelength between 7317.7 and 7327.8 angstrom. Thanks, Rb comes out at 13.6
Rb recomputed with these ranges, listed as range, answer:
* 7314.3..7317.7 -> 15.1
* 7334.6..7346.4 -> 13.8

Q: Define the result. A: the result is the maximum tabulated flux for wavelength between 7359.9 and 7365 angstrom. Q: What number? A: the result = 14.6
